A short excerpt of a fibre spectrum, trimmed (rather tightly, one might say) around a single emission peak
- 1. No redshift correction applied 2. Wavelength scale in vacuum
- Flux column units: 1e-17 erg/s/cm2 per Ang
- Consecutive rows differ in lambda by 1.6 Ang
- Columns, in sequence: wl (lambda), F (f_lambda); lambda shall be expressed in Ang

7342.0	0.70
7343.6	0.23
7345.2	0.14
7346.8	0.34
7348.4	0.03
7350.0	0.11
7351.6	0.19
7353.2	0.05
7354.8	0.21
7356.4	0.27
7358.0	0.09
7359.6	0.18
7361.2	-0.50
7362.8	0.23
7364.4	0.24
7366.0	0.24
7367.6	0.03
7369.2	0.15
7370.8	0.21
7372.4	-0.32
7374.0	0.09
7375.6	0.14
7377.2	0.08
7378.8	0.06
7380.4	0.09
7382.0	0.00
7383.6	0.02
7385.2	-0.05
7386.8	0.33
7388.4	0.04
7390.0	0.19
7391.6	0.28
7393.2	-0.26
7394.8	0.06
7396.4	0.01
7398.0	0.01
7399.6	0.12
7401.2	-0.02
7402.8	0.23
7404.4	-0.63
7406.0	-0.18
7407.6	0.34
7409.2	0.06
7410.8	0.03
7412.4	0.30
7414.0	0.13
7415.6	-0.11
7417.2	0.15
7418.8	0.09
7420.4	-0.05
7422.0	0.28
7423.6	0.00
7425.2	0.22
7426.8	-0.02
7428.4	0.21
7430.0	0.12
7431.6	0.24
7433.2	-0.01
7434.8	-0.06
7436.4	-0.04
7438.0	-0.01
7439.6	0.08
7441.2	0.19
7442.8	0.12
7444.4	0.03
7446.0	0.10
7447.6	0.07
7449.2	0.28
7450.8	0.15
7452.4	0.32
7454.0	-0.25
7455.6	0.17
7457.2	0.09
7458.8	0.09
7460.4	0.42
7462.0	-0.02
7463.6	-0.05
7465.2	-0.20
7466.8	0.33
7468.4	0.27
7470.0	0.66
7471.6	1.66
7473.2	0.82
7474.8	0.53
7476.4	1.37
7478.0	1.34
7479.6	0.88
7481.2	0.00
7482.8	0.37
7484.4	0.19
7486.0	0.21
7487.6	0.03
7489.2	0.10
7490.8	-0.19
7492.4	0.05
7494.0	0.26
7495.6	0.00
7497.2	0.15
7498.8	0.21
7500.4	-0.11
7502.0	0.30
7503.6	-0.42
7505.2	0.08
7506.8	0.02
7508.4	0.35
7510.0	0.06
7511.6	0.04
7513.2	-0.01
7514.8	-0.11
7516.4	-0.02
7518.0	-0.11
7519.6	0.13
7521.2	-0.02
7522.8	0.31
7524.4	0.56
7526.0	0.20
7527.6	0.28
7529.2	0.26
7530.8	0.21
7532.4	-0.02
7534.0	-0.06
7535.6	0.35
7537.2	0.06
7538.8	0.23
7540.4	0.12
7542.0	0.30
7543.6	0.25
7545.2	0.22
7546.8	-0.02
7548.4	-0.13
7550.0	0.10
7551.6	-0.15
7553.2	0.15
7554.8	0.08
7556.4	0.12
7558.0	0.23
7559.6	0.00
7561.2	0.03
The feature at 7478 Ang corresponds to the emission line [O II] 3727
